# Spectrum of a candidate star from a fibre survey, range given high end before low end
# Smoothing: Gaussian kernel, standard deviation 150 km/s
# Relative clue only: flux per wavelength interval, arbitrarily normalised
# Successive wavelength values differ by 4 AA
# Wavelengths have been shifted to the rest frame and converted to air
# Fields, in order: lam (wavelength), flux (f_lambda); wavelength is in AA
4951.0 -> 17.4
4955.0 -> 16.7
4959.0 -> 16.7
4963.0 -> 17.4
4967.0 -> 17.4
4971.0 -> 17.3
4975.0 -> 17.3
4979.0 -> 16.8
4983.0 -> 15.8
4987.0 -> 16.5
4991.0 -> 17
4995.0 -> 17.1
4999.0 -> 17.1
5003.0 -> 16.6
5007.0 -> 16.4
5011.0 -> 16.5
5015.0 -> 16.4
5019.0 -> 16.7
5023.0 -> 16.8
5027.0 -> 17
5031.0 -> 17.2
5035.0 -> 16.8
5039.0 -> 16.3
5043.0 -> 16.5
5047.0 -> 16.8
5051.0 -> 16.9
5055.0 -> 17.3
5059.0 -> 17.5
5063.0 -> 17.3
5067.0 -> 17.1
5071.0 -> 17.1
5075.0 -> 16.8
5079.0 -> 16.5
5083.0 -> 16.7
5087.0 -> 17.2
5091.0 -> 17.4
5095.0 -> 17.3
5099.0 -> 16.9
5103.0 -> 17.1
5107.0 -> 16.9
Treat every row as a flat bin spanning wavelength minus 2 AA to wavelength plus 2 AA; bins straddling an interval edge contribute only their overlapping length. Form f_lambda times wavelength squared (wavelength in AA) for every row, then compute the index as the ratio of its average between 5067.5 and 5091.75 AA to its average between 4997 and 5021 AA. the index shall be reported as 1.0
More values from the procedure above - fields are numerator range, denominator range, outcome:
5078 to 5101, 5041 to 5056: 1.03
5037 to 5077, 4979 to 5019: 1.04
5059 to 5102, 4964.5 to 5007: 1.05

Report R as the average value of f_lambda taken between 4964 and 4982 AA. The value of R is 17.1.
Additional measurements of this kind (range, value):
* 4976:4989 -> 16.4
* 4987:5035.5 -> 16.8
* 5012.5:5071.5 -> 16.9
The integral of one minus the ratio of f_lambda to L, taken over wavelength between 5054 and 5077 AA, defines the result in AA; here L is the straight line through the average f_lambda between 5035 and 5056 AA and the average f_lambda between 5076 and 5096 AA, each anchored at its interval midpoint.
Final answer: -0.4 AA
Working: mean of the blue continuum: 16.7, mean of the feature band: 17.2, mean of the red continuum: 17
